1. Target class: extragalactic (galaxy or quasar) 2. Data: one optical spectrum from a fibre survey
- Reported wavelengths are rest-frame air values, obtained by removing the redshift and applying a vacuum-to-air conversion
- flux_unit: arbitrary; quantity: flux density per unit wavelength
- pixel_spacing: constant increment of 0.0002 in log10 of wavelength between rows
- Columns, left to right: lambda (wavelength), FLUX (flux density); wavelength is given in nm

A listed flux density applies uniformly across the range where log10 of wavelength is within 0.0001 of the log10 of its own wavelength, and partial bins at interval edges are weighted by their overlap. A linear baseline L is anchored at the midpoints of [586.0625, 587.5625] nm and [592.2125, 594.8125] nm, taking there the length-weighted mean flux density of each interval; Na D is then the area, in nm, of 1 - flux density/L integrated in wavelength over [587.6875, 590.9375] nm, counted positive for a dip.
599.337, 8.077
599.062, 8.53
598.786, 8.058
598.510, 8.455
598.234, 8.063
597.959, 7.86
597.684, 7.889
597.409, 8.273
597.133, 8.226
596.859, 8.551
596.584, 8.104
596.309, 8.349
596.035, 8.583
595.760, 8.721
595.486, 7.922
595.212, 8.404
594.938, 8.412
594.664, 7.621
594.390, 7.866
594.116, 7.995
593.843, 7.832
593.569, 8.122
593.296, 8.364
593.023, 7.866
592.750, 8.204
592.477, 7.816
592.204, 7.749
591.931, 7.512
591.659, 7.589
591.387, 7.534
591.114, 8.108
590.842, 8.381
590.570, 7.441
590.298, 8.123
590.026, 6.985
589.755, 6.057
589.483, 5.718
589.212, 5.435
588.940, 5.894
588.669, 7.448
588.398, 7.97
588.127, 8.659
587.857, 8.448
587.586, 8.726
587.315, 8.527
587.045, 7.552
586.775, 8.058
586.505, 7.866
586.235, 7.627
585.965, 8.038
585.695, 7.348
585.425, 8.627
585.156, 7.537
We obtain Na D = 0.311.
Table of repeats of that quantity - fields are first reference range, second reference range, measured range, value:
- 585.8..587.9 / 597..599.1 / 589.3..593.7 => 0.29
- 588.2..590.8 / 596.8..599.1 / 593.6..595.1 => -0.07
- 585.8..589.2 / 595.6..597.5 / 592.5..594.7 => 0.06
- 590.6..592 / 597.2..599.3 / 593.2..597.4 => -0.10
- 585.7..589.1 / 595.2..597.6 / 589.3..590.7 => 0.21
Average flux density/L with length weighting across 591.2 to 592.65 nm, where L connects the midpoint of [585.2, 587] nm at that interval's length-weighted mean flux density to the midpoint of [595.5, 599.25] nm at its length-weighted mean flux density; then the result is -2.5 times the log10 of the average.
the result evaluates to 0.06 mag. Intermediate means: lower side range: 7.89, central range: 7.67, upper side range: 8.27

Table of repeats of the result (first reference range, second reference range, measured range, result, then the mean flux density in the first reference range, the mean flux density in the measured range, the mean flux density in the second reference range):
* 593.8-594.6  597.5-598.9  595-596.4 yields -0.060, 7.88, 8.4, 8.07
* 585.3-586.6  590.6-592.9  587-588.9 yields -0.031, 7.89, 8.11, 7.84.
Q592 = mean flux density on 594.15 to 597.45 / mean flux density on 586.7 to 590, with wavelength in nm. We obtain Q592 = 1.12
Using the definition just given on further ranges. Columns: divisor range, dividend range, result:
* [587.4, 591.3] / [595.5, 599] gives 1.12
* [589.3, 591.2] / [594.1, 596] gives 1.14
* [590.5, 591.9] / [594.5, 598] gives 1.05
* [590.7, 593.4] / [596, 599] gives 1.04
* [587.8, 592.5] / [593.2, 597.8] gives 1.11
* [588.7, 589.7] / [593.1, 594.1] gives 1.37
